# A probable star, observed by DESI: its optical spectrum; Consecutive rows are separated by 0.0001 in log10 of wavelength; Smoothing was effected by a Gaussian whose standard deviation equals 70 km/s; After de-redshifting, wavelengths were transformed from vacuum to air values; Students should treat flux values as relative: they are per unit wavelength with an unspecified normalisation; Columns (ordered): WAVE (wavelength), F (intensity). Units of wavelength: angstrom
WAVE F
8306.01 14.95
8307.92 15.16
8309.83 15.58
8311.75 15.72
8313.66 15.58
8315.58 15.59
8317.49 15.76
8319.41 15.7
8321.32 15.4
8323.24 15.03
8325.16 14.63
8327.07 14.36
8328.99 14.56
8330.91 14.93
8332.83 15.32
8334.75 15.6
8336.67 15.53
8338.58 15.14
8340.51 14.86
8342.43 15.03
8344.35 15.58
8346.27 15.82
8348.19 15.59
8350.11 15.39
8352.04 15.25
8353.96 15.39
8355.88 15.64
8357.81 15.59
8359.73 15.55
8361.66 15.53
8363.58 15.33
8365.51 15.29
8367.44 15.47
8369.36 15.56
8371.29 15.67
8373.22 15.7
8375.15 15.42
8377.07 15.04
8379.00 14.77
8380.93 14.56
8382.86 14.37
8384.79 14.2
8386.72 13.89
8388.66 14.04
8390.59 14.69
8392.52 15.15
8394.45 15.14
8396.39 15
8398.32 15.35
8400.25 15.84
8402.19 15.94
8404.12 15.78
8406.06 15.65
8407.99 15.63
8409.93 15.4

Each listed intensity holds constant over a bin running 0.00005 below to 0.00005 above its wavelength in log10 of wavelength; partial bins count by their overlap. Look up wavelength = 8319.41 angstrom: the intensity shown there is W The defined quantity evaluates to 15.7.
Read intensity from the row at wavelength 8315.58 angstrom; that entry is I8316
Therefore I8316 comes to 15.59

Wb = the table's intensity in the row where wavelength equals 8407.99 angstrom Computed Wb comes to 15.63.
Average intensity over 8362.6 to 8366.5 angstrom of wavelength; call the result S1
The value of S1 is 15.3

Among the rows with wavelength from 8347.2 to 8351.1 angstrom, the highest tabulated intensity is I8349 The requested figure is 15.59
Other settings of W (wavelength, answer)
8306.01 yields 14.95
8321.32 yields 15.4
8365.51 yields 15.29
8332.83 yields 15.32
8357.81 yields 15.59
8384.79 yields 14.2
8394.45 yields 15.14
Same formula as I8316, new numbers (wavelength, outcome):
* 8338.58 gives 15.14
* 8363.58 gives 15.33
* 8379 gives 14.77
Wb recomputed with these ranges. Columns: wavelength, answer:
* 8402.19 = 15.94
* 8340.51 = 14.86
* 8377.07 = 15.04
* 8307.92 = 15.16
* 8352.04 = 15.25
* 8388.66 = 14.04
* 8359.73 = 15.55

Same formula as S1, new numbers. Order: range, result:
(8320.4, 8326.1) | 15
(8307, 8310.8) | 15.4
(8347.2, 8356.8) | 15.5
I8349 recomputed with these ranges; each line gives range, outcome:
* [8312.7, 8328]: 15.76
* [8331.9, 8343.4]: 15.6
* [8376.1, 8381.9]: 15.04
